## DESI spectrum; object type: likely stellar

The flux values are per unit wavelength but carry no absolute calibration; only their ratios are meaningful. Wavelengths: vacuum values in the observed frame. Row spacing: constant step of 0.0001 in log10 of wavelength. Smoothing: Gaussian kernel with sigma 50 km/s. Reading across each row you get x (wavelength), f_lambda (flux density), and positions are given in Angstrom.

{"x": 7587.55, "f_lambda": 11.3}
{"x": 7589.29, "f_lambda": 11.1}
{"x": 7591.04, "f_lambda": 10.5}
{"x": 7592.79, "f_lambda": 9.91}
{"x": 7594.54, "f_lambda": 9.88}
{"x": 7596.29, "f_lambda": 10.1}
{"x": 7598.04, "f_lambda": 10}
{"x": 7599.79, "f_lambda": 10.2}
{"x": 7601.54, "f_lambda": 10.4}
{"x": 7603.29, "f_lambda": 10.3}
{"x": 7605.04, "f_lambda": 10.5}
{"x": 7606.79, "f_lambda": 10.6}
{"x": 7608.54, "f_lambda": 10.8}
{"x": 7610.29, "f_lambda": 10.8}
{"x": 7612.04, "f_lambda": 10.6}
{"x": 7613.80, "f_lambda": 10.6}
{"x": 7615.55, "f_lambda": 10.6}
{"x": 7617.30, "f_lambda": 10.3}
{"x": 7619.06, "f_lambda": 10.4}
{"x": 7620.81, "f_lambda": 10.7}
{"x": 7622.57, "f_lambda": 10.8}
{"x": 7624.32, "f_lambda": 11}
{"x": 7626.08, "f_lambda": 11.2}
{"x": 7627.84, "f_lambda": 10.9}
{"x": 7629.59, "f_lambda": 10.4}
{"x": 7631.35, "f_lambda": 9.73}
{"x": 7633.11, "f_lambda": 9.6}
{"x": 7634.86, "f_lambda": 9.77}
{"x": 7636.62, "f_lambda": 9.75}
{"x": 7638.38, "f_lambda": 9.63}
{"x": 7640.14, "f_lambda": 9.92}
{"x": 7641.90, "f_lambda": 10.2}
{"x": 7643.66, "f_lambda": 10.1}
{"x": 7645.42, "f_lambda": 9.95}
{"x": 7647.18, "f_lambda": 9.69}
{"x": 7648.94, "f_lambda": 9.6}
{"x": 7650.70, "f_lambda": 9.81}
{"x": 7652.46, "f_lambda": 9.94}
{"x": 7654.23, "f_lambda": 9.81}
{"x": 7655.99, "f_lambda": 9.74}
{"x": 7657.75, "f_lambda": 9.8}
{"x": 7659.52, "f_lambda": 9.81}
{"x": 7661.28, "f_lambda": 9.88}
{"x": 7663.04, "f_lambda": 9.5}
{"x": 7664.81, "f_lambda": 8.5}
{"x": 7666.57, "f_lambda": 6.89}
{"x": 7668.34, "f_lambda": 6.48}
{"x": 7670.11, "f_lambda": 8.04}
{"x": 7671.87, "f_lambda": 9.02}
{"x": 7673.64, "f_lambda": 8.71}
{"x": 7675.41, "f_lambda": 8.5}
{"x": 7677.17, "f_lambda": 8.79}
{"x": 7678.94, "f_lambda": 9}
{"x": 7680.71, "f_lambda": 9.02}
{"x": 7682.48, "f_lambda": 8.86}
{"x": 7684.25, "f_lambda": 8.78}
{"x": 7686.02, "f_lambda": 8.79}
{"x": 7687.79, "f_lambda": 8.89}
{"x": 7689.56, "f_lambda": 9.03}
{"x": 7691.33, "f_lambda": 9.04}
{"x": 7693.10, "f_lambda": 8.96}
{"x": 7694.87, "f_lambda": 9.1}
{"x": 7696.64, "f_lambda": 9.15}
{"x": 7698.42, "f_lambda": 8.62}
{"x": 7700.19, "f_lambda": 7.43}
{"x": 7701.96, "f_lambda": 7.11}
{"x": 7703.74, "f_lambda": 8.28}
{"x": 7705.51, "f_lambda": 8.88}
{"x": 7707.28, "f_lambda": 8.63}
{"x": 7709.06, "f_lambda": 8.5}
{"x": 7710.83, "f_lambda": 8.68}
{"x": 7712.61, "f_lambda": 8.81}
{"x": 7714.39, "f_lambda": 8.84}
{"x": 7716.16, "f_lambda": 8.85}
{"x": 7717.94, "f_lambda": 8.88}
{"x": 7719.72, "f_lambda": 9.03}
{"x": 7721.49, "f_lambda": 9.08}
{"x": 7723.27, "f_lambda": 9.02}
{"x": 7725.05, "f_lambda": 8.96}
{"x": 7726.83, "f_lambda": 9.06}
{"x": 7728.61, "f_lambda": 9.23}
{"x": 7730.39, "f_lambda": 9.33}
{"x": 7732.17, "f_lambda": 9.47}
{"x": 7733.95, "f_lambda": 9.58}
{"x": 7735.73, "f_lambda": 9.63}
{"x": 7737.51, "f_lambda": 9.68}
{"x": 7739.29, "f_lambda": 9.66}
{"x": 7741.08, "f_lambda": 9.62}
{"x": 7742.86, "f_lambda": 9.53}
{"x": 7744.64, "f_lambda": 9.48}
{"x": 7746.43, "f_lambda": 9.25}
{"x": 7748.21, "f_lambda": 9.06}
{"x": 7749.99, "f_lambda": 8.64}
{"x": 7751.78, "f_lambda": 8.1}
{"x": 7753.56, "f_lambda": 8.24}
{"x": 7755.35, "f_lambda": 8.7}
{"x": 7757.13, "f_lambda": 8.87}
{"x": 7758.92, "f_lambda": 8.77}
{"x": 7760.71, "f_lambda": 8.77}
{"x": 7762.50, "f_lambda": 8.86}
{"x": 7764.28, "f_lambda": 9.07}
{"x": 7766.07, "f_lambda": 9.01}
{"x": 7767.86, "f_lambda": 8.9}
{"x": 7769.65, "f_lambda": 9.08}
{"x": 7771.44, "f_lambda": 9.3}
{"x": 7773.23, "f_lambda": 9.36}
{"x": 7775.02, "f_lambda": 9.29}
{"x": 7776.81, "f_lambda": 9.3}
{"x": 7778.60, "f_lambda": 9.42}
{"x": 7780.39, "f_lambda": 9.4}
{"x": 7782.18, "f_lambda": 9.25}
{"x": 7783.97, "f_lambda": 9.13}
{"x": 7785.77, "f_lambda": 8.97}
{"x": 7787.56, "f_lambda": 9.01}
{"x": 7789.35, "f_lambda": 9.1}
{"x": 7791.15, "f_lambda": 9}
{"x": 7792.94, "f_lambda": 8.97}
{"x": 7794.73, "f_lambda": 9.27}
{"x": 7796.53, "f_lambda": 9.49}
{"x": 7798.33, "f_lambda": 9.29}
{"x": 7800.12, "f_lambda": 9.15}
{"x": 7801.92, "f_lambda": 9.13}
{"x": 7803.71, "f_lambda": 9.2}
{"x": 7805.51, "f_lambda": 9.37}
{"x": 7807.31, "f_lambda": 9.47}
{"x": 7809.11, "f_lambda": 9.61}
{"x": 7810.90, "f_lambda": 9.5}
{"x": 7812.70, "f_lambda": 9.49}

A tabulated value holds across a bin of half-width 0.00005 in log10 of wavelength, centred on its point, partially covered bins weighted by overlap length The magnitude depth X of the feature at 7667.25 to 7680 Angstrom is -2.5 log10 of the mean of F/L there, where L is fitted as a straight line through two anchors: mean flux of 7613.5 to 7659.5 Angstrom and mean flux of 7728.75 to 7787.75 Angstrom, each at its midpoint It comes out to 0.18 mag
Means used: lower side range 10.1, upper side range 9.15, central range 8.35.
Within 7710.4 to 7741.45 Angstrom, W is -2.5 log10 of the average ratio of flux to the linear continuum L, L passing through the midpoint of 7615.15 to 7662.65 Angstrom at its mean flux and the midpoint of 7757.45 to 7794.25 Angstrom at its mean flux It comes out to 0.03 mag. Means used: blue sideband 10.1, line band 9.19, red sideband 9.1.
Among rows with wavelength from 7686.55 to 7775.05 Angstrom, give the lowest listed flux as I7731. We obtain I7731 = 7.11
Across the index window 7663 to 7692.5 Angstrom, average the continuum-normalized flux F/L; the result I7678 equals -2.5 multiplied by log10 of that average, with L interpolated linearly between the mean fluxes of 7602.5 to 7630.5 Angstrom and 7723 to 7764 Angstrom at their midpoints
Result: 0.16 mag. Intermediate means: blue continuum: 10.7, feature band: 8.56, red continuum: 9.11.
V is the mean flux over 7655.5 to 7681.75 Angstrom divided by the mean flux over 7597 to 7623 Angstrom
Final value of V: 0.83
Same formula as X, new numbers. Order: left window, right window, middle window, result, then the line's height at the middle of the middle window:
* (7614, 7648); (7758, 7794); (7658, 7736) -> 0.109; 9.73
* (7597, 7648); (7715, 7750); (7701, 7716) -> 0.123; 9.5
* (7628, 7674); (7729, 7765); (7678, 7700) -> 0.050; 9.3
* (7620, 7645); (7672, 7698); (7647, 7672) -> 0.056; 9.56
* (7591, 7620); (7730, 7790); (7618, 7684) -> 0.053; 10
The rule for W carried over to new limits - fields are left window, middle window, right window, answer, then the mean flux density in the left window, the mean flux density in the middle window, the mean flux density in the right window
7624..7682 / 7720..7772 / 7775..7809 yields 0.02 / 9.45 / 9.1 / 9.23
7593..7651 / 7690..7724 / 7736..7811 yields 0.11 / 10.3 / 8.68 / 9.15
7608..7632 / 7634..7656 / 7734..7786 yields 0.06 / 10.6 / 9.84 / 9.12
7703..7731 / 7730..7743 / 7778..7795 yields -0.07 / 8.88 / 9.57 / 9.15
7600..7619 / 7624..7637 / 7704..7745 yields 0.00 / 10.5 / 10.3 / 9.13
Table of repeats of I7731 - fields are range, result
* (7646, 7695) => 6.48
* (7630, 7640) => 9.6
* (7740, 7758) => 8.1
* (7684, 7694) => 8.78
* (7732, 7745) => 9.47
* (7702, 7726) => 8.28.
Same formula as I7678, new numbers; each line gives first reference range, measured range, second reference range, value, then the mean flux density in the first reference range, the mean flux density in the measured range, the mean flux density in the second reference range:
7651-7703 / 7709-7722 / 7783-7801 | 0.008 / 8.81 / 8.85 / 9.14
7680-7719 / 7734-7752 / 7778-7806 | -0.047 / 8.69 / 9.32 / 9.19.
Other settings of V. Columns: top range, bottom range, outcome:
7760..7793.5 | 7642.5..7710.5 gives 1.02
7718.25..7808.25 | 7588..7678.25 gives 0.93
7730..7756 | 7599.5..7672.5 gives 0.93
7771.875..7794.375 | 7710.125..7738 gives 1.01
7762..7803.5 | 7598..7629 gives 0.86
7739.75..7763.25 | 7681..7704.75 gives 1.03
